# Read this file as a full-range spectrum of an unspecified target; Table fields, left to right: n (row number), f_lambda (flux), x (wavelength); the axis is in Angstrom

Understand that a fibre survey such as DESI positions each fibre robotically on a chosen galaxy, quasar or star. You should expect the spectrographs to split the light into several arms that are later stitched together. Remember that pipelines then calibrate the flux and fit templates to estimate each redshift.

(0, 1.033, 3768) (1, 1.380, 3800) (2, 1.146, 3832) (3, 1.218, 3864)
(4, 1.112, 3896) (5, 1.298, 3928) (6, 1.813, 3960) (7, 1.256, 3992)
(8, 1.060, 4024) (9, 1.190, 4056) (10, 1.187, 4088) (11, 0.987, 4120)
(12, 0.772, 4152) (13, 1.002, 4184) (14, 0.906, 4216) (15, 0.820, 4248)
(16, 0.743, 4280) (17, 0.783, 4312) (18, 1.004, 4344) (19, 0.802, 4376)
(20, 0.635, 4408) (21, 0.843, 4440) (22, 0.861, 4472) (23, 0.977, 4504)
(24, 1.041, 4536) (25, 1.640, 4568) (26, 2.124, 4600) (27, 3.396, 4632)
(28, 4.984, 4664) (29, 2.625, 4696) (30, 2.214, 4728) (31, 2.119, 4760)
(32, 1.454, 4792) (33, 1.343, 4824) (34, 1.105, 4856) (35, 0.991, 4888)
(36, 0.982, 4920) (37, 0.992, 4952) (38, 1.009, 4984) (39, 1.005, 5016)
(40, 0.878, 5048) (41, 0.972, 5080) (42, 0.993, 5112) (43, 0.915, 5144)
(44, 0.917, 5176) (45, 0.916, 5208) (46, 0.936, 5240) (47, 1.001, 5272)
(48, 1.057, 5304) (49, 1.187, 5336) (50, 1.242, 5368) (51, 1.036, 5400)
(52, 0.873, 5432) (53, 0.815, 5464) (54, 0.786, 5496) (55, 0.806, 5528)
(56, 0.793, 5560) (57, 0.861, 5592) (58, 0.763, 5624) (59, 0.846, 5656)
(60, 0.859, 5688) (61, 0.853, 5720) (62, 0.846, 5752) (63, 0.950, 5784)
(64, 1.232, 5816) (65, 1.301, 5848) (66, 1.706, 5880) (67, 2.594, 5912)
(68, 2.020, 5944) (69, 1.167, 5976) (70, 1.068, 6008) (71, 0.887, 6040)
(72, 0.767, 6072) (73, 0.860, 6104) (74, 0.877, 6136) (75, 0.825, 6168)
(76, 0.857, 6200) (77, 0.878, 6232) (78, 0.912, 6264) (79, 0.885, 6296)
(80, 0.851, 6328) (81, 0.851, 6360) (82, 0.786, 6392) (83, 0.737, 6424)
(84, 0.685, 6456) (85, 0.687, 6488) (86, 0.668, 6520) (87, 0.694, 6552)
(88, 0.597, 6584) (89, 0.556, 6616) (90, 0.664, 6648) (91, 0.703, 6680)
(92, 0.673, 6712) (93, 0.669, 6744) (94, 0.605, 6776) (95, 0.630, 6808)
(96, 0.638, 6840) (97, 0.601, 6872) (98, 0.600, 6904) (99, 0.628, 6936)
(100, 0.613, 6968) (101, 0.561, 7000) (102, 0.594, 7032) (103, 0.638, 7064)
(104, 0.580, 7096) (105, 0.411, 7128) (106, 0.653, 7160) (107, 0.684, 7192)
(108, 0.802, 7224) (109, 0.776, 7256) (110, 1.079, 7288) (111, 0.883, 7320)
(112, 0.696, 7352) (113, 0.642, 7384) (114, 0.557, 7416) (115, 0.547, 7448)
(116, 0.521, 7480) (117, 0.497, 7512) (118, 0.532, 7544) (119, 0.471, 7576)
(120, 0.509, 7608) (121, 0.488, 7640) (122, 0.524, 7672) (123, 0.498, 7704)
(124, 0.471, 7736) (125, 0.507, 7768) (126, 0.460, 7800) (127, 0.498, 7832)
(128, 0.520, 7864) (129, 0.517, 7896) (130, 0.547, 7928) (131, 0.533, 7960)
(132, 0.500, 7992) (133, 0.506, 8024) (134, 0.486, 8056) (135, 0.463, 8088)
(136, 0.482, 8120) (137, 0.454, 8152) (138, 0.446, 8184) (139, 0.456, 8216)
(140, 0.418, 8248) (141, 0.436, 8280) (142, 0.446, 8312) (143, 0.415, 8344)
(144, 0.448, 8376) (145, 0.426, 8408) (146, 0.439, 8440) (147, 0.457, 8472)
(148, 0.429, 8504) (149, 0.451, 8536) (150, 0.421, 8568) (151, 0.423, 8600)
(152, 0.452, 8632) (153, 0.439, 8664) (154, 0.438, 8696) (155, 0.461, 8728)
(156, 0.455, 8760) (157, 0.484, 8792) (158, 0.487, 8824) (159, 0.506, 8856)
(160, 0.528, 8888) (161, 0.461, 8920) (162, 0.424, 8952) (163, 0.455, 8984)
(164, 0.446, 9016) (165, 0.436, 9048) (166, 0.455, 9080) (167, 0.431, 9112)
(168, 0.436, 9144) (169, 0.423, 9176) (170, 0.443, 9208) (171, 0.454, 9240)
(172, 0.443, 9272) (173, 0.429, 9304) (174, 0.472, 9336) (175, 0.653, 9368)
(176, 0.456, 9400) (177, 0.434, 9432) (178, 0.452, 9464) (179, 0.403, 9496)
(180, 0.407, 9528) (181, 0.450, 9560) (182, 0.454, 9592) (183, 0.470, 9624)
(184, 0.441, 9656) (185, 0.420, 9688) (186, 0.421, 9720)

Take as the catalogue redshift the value 2.82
